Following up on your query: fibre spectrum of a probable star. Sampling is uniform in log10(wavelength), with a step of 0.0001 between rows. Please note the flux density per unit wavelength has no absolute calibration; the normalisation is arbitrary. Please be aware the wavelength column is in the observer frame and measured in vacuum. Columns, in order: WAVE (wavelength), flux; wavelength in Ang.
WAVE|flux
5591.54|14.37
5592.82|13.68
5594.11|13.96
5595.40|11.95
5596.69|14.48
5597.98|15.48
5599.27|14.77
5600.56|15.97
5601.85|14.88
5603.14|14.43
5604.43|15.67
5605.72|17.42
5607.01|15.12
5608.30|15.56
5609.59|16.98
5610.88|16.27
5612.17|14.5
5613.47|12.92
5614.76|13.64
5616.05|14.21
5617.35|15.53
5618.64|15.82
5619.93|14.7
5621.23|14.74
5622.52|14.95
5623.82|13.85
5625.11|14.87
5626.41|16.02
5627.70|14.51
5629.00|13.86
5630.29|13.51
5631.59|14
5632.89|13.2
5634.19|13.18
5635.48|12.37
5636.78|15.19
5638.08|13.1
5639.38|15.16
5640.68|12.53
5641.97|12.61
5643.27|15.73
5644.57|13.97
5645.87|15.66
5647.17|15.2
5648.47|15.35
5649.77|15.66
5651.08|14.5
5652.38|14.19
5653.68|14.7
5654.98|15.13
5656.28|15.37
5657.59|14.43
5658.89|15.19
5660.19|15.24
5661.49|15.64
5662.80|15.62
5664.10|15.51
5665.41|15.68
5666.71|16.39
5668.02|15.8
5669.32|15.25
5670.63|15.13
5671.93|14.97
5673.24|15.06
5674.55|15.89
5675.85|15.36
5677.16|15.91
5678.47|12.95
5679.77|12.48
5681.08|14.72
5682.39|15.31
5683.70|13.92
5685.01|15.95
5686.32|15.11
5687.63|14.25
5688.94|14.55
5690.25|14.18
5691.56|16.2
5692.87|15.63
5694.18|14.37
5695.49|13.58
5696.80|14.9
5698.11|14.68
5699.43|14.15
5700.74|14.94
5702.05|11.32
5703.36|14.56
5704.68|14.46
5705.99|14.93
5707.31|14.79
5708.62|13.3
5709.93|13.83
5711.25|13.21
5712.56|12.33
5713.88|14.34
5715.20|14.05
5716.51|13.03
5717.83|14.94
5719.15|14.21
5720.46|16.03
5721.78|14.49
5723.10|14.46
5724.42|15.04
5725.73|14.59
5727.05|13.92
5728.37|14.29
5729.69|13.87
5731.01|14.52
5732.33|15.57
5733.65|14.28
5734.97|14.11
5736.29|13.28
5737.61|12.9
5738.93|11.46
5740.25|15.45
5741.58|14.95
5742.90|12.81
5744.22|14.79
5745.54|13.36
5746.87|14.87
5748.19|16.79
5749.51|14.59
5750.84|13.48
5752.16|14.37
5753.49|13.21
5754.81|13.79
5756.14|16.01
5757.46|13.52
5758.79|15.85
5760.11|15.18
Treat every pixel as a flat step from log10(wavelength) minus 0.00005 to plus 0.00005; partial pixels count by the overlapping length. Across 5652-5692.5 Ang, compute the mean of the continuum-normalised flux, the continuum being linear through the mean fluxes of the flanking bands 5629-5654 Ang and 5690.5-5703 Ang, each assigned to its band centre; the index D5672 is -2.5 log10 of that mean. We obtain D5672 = -0.05 mag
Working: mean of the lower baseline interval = 14.2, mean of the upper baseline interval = 14.4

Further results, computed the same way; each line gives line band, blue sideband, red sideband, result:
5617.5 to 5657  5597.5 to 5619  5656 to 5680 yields 0.05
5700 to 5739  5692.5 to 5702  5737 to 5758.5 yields 0.02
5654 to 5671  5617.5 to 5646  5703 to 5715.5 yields -0.09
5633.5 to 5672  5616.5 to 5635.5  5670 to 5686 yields -0.01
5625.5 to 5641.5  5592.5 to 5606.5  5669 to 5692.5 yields 0.07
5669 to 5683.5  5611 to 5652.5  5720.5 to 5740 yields -0.04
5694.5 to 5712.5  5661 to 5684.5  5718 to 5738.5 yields 0.05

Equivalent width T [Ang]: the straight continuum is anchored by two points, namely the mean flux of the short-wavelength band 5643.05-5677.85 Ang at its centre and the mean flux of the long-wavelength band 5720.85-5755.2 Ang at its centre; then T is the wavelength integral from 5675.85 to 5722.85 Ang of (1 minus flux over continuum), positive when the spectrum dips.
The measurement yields 1.3 Ang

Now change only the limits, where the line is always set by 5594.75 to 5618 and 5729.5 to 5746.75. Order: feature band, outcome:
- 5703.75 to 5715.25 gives 0.22 Ang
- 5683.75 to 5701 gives -0.53 Ang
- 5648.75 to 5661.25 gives -0.30 Ang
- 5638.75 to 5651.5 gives 0.04 Ang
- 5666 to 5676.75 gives -0.74 Ang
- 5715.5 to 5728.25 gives -0.36 Ang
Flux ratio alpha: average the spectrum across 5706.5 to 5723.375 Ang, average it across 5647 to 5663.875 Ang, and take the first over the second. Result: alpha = 0.9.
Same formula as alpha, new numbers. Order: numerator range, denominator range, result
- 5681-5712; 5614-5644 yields 1.02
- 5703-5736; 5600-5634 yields 0.96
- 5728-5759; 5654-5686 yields 0.94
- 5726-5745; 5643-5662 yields 0.93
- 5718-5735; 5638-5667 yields 0.98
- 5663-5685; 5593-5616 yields 1.01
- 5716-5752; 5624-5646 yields 1.02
